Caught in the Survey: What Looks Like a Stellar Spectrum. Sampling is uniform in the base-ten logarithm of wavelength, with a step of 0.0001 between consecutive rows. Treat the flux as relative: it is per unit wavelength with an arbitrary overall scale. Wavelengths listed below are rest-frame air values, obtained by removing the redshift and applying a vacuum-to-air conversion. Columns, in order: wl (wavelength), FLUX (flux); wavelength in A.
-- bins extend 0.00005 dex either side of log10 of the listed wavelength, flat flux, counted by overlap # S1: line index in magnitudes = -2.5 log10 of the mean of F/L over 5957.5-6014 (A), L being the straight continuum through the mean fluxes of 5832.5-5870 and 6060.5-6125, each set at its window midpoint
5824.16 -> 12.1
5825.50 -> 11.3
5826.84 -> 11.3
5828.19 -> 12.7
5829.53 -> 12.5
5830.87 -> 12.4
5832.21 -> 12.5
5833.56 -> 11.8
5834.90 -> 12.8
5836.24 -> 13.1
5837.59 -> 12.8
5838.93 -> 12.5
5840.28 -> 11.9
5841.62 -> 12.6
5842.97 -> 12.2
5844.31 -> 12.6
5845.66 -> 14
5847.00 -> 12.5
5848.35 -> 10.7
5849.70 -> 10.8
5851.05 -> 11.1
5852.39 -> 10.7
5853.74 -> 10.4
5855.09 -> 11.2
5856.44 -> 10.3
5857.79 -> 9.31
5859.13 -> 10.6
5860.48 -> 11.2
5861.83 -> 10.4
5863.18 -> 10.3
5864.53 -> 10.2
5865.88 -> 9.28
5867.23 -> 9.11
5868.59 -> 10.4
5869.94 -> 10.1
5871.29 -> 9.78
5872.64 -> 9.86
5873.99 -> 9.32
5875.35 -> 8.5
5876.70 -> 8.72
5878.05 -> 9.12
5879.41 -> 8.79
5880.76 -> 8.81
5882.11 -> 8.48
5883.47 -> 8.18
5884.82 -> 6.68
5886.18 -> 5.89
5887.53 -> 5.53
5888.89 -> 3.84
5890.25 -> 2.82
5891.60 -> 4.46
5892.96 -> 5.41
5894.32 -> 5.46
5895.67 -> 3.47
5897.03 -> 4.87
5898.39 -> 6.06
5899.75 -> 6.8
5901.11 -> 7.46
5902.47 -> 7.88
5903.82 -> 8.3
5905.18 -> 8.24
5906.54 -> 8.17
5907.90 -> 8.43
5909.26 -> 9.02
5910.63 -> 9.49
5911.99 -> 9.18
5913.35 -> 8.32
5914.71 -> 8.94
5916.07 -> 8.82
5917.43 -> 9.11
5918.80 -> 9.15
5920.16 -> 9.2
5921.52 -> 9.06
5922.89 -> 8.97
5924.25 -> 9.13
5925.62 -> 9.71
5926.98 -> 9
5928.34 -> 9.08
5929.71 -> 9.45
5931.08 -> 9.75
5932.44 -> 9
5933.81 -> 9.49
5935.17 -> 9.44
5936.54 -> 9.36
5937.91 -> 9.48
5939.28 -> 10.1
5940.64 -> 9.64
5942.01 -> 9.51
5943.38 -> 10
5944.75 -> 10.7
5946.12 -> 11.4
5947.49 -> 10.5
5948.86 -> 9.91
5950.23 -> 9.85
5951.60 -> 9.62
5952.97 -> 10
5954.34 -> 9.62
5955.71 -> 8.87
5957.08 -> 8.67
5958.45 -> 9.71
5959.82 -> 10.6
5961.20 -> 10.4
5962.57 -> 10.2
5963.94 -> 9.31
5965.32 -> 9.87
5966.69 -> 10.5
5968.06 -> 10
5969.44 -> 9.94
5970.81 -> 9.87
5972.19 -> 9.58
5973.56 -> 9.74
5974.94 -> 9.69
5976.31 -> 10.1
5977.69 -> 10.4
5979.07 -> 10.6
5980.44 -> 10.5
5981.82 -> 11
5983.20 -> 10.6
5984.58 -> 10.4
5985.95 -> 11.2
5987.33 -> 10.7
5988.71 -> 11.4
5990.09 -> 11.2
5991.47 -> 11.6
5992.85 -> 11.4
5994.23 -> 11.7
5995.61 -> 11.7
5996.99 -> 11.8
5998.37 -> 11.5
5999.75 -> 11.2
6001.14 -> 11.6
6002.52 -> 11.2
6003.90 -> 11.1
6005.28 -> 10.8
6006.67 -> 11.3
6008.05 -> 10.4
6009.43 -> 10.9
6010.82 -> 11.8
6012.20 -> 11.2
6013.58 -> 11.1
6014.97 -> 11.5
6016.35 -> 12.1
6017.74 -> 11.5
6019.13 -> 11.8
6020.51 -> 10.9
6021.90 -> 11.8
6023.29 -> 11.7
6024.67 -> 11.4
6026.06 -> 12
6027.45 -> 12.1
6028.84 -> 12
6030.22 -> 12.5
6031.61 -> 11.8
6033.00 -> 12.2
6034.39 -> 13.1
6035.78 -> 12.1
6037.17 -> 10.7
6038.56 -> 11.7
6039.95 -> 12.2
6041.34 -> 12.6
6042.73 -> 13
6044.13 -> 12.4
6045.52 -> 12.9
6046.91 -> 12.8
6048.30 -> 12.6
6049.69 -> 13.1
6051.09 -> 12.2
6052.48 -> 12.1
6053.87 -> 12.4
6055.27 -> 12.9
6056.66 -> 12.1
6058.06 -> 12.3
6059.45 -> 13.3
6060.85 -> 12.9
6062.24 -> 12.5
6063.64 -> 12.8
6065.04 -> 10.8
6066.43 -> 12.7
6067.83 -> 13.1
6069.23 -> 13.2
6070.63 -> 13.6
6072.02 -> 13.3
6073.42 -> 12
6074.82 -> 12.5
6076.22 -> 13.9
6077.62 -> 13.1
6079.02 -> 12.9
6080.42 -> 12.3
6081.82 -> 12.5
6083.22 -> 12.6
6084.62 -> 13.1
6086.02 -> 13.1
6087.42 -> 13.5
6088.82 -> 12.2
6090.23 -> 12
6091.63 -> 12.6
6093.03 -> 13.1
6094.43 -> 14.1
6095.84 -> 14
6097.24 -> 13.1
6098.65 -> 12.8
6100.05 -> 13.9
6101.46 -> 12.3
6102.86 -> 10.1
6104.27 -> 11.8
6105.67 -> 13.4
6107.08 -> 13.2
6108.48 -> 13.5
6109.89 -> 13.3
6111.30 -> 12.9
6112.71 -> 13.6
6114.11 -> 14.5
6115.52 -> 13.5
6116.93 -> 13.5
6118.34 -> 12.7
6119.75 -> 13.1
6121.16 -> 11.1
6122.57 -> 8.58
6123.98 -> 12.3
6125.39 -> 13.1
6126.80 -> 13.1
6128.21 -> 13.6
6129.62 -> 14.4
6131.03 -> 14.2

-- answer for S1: 0.13 mag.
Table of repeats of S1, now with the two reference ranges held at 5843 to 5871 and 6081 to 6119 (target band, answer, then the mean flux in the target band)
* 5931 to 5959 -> 0.19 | 9.75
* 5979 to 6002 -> 0.07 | 11.2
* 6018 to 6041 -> 0.04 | 11.9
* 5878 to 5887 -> 0.36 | 7.88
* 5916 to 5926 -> 0.24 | 9.14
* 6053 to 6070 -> 0.01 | 12.6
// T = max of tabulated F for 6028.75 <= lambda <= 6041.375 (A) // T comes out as 13.1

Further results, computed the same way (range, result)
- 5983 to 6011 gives 11.8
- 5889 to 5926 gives 9.71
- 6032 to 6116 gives 14.5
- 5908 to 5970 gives 11.4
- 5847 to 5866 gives 12.5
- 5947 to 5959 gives 10.5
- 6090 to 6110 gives 14.1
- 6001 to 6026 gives 12.1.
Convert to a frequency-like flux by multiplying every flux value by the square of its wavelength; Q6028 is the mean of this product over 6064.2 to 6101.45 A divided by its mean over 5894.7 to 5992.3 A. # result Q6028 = 1.43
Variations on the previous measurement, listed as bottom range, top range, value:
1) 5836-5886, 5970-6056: 1.17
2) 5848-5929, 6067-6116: 1.63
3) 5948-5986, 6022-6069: 1.26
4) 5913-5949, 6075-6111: 1.43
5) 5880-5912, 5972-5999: 1.66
